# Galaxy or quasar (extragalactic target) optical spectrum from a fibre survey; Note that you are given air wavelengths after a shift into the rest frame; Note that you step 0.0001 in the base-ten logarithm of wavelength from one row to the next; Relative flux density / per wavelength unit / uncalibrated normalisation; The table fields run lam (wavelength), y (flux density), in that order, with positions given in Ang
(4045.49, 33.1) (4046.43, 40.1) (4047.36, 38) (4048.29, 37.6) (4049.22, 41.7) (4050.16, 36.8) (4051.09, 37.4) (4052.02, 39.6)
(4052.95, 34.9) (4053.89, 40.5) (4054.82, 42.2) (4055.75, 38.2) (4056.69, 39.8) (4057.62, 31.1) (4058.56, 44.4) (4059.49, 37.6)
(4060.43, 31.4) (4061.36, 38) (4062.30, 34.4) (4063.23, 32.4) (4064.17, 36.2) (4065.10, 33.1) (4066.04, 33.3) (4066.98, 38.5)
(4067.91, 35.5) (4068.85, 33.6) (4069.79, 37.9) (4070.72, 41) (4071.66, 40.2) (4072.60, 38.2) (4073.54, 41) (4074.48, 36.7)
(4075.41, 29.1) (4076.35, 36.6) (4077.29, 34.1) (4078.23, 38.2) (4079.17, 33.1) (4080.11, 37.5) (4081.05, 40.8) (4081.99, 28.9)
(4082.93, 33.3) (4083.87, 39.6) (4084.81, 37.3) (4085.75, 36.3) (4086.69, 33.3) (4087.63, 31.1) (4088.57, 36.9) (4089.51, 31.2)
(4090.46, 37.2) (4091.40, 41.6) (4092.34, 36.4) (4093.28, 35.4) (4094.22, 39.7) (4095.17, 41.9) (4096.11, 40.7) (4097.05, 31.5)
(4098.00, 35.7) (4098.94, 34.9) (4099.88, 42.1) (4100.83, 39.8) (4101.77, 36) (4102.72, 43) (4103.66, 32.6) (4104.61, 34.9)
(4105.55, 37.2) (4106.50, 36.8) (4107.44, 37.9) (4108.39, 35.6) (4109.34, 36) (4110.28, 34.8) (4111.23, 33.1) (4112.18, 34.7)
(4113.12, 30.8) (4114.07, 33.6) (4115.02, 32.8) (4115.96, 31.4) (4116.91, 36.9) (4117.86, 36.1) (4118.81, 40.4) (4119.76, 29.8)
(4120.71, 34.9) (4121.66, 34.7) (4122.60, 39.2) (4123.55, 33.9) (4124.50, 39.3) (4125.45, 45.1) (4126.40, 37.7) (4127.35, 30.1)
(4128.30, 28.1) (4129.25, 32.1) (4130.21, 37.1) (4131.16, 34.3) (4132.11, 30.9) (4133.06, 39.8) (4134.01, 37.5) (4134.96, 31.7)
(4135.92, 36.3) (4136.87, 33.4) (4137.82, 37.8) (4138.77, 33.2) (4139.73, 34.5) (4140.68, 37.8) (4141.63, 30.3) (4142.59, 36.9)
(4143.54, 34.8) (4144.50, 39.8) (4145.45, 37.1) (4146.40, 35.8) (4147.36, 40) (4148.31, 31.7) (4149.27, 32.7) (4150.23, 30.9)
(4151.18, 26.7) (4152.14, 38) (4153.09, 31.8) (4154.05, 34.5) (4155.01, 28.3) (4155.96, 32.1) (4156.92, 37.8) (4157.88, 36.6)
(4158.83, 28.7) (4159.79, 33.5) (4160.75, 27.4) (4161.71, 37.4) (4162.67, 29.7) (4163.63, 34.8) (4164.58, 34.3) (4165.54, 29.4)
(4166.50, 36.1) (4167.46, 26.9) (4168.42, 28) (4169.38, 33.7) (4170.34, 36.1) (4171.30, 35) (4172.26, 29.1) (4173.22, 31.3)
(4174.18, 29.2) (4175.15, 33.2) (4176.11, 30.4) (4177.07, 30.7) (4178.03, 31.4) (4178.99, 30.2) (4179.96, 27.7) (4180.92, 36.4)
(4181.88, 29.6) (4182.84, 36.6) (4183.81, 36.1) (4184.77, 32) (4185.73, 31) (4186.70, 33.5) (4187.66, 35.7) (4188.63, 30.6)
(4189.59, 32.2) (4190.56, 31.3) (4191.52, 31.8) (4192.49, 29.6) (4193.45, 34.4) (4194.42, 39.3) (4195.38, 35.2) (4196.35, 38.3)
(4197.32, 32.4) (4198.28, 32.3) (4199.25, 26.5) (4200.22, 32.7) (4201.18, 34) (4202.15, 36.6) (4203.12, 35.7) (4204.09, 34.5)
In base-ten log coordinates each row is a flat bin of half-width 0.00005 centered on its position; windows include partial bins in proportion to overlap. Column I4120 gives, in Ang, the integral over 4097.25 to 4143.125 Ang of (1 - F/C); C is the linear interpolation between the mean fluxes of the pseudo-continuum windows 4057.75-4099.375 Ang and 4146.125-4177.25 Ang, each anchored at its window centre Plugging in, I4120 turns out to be -1.5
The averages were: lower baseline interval 36.2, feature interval 35.5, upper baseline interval 32.5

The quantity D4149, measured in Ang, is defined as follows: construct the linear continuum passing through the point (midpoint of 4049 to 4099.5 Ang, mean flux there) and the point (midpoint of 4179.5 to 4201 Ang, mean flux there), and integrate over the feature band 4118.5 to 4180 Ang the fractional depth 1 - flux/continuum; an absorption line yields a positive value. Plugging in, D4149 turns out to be 1.1 Ang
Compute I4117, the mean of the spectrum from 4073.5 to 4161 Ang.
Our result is 35.3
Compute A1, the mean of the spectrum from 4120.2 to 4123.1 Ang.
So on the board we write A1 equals 36.2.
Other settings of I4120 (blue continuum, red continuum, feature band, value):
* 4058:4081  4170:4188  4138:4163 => -0.3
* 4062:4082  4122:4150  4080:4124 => -0.2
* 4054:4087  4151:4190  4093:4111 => -1.0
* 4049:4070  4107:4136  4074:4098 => 0.1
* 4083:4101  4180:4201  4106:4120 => 0.5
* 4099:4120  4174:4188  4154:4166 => 0.3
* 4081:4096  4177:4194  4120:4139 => -0.4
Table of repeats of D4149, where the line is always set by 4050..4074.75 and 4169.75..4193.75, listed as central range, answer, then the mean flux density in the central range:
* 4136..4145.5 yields -0.45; 35.5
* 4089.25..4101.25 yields -0.62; 37.6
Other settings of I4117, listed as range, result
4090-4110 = 37.5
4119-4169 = 34.1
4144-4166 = 33.4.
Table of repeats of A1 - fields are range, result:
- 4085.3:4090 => 33.7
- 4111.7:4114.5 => 33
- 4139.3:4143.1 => 34.9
